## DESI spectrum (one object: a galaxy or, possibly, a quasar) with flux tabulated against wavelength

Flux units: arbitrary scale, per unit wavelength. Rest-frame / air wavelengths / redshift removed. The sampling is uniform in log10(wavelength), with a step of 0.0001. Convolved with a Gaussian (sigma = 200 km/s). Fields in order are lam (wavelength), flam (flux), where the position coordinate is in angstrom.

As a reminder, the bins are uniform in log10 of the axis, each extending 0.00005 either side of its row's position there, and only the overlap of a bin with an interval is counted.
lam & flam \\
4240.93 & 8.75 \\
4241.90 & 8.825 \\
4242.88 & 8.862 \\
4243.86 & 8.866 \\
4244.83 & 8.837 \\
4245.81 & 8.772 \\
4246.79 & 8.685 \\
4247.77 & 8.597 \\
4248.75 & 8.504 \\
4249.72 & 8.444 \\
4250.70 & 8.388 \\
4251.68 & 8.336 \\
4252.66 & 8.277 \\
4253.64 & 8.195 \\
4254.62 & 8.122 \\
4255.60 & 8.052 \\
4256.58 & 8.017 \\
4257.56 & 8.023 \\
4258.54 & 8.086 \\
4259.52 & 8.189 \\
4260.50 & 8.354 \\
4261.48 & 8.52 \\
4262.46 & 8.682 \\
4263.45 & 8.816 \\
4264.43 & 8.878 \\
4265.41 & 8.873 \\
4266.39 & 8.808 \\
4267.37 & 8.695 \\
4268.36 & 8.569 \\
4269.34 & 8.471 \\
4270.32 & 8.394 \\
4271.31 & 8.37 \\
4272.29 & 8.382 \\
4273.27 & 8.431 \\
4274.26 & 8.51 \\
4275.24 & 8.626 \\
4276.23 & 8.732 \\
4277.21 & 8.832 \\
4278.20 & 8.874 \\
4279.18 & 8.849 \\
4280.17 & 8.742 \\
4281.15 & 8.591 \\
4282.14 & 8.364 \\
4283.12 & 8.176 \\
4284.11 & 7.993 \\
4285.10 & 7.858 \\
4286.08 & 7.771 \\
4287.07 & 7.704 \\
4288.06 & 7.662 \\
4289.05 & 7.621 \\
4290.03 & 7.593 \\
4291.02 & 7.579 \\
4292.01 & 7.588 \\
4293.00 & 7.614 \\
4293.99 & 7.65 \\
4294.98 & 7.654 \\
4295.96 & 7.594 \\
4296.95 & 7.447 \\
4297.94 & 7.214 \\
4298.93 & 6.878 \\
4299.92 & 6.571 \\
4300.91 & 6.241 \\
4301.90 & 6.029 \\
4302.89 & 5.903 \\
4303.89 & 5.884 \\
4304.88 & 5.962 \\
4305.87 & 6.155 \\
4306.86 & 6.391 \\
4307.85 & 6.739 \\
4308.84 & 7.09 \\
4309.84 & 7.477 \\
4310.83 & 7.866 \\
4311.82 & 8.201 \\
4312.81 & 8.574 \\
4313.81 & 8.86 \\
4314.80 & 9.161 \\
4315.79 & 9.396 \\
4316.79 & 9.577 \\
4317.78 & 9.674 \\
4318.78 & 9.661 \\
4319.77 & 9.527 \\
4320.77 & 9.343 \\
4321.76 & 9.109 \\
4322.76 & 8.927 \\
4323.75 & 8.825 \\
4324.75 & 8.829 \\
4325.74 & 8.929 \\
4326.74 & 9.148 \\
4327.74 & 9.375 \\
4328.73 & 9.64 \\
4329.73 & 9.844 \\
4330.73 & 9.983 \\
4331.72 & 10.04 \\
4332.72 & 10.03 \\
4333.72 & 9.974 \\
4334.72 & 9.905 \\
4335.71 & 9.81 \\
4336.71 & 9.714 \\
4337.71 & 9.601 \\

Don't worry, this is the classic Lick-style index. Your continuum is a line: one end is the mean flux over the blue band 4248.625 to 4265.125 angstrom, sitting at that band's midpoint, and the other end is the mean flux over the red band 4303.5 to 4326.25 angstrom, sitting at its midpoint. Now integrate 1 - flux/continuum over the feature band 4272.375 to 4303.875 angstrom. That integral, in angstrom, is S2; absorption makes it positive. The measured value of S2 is 2.1 angstrom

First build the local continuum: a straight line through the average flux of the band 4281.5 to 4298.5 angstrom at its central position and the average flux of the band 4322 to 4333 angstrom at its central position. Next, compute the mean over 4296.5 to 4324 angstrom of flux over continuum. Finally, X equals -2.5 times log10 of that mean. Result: 0.11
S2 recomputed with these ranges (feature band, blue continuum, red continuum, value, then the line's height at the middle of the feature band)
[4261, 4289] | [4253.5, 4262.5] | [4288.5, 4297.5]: -1.9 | 7.91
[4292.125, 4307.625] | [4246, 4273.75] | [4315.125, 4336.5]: 3.9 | 9.08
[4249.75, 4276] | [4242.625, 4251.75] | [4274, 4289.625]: 0.2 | 8.49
